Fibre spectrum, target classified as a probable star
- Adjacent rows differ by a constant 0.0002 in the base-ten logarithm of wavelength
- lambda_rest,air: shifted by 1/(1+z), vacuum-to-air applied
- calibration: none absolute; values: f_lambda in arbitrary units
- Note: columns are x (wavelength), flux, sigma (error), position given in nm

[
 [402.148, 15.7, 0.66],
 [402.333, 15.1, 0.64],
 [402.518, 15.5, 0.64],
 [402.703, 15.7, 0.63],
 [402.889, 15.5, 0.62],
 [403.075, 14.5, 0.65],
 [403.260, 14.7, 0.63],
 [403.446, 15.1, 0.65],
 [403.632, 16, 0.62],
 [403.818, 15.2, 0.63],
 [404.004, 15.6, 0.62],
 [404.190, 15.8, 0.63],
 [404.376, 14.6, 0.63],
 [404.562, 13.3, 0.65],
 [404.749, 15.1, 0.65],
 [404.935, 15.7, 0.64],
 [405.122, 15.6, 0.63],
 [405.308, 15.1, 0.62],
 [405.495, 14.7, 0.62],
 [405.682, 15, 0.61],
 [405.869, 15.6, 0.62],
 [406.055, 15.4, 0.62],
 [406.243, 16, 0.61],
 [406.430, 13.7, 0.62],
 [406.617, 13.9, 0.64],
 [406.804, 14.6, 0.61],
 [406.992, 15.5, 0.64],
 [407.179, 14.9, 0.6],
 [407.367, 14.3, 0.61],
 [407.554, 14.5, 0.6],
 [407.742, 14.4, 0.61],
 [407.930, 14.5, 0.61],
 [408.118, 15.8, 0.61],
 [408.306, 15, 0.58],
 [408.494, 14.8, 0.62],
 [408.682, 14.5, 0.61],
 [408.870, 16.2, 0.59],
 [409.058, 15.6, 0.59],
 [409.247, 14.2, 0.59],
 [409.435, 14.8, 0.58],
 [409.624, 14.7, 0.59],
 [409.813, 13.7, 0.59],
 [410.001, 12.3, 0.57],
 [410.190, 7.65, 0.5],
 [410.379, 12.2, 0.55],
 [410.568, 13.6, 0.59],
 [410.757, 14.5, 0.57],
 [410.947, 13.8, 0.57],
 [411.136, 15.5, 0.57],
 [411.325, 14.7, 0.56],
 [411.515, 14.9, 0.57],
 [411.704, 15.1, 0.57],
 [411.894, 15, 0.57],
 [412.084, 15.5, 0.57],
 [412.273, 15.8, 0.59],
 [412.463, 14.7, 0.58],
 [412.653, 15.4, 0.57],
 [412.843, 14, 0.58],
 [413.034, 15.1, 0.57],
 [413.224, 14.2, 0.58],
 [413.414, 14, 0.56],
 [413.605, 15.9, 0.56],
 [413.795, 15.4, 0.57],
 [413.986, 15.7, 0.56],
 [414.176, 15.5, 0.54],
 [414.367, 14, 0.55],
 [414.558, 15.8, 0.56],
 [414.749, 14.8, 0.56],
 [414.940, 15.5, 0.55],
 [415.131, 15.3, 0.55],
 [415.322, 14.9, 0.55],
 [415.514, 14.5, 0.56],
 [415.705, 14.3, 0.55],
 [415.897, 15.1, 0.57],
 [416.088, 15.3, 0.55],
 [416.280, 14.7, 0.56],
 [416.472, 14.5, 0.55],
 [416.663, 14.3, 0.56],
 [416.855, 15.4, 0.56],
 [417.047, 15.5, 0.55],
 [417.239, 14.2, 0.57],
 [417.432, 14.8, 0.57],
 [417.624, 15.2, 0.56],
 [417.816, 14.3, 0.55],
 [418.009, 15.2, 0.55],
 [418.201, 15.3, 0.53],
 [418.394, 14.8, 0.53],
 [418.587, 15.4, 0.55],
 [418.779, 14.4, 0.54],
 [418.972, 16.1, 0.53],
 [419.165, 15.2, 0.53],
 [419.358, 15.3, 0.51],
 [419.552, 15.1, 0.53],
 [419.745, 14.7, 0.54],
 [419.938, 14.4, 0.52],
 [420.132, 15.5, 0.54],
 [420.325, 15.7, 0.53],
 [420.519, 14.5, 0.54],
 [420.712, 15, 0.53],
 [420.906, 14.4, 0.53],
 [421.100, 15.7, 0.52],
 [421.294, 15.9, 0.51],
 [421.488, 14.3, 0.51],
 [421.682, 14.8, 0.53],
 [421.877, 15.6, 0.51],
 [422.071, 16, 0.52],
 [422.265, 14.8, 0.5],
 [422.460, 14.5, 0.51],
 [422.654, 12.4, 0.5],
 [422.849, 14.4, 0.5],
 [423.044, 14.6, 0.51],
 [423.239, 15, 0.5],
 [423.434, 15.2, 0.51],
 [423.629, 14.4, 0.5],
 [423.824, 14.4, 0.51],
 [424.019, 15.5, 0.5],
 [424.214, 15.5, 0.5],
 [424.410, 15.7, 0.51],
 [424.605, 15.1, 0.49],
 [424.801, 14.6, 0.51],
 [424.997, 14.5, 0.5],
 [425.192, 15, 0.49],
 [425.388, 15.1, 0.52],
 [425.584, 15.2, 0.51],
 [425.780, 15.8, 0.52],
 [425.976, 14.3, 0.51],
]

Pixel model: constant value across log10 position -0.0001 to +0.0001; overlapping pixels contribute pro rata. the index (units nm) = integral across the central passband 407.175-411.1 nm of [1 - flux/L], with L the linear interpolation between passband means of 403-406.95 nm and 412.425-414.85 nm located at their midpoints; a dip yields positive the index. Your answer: 0.24 nm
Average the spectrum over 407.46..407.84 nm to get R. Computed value 14.5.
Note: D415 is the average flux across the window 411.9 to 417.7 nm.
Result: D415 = 15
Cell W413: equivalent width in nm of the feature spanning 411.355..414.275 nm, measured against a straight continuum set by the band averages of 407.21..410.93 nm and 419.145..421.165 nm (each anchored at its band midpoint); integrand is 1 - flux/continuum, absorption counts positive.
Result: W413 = -0.14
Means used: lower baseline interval 14.1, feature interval 15.1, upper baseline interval 15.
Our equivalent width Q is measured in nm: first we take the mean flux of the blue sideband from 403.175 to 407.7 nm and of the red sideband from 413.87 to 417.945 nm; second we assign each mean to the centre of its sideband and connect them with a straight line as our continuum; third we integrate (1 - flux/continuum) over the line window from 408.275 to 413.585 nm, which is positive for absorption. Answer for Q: 0.22 nm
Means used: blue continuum 15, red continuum 14.9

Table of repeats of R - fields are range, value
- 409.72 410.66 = 11.9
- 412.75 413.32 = 14.4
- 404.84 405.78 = 15.2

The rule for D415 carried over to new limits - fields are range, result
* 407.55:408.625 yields 14.8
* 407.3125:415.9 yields 14.6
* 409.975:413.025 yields 14.1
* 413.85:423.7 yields 14.9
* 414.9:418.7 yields 14.9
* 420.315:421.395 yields 15.2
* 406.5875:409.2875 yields 14.9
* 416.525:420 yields 15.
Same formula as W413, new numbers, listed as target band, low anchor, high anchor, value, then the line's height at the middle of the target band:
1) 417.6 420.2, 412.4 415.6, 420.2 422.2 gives 0.01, 15.1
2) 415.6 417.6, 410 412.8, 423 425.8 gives -0.05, 14.5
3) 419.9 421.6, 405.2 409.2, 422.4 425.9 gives -0.02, 14.9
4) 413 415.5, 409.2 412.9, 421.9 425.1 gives -0.14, 14.3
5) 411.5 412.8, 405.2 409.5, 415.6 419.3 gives -0.02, 14.9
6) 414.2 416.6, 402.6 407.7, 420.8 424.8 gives 0.01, 14.9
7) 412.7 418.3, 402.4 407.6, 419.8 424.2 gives 0.01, 14.9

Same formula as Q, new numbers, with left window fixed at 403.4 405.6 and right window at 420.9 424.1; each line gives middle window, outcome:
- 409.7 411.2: 0.22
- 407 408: 0.03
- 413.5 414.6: -0.03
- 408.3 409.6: 0.01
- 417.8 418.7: -0.01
